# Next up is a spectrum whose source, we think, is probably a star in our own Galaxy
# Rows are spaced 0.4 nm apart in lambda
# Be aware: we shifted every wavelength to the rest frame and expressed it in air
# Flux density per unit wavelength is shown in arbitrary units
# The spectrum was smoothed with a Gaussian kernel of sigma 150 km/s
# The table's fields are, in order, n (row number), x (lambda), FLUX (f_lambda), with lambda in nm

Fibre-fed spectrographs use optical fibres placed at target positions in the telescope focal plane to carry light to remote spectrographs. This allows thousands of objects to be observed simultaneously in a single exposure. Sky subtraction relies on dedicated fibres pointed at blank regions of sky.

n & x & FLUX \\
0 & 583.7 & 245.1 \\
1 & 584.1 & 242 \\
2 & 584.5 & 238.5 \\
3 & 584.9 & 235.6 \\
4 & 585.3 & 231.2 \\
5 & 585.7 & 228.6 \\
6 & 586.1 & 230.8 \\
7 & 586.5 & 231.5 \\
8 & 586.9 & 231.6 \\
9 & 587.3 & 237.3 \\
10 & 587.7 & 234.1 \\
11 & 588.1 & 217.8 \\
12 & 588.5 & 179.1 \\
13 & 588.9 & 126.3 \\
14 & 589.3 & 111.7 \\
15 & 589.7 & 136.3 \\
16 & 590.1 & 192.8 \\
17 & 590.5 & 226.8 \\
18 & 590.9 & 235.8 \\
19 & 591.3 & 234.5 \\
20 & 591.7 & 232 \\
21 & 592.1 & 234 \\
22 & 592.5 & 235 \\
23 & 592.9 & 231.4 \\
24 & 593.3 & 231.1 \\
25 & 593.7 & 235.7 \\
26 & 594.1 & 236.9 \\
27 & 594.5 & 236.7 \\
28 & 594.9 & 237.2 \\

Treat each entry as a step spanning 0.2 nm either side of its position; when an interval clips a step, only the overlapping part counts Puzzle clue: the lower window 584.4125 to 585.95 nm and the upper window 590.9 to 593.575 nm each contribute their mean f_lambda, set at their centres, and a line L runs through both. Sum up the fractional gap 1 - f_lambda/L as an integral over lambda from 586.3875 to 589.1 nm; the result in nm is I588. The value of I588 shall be 0.30 nm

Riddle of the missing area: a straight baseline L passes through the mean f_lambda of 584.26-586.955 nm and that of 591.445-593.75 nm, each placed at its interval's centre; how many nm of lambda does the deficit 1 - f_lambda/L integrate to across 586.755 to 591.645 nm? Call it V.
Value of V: 0.740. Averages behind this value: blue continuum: 233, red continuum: 233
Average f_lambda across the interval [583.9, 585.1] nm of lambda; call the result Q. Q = 239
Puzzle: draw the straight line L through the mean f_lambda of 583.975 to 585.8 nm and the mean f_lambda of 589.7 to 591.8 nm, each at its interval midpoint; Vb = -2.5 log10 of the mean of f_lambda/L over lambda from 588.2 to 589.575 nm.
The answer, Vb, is 0.466 mag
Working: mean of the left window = 235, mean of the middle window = 145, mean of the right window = 216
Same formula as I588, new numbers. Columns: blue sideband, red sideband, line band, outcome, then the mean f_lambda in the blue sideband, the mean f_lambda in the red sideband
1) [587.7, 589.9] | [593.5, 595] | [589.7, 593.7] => -0.45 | 162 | 237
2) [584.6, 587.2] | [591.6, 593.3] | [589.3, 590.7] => 0.35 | 232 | 233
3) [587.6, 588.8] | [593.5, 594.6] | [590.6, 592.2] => -0.10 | 201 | 236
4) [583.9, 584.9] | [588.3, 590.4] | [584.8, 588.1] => -0.48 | 239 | 153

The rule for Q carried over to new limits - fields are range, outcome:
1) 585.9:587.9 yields 233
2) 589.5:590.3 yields 165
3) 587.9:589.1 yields 174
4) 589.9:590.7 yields 210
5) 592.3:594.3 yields 234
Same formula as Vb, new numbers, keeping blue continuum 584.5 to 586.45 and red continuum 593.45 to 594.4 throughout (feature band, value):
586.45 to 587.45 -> -0.003 mag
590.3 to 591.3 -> 0.013 mag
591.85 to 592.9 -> 0.007 mag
